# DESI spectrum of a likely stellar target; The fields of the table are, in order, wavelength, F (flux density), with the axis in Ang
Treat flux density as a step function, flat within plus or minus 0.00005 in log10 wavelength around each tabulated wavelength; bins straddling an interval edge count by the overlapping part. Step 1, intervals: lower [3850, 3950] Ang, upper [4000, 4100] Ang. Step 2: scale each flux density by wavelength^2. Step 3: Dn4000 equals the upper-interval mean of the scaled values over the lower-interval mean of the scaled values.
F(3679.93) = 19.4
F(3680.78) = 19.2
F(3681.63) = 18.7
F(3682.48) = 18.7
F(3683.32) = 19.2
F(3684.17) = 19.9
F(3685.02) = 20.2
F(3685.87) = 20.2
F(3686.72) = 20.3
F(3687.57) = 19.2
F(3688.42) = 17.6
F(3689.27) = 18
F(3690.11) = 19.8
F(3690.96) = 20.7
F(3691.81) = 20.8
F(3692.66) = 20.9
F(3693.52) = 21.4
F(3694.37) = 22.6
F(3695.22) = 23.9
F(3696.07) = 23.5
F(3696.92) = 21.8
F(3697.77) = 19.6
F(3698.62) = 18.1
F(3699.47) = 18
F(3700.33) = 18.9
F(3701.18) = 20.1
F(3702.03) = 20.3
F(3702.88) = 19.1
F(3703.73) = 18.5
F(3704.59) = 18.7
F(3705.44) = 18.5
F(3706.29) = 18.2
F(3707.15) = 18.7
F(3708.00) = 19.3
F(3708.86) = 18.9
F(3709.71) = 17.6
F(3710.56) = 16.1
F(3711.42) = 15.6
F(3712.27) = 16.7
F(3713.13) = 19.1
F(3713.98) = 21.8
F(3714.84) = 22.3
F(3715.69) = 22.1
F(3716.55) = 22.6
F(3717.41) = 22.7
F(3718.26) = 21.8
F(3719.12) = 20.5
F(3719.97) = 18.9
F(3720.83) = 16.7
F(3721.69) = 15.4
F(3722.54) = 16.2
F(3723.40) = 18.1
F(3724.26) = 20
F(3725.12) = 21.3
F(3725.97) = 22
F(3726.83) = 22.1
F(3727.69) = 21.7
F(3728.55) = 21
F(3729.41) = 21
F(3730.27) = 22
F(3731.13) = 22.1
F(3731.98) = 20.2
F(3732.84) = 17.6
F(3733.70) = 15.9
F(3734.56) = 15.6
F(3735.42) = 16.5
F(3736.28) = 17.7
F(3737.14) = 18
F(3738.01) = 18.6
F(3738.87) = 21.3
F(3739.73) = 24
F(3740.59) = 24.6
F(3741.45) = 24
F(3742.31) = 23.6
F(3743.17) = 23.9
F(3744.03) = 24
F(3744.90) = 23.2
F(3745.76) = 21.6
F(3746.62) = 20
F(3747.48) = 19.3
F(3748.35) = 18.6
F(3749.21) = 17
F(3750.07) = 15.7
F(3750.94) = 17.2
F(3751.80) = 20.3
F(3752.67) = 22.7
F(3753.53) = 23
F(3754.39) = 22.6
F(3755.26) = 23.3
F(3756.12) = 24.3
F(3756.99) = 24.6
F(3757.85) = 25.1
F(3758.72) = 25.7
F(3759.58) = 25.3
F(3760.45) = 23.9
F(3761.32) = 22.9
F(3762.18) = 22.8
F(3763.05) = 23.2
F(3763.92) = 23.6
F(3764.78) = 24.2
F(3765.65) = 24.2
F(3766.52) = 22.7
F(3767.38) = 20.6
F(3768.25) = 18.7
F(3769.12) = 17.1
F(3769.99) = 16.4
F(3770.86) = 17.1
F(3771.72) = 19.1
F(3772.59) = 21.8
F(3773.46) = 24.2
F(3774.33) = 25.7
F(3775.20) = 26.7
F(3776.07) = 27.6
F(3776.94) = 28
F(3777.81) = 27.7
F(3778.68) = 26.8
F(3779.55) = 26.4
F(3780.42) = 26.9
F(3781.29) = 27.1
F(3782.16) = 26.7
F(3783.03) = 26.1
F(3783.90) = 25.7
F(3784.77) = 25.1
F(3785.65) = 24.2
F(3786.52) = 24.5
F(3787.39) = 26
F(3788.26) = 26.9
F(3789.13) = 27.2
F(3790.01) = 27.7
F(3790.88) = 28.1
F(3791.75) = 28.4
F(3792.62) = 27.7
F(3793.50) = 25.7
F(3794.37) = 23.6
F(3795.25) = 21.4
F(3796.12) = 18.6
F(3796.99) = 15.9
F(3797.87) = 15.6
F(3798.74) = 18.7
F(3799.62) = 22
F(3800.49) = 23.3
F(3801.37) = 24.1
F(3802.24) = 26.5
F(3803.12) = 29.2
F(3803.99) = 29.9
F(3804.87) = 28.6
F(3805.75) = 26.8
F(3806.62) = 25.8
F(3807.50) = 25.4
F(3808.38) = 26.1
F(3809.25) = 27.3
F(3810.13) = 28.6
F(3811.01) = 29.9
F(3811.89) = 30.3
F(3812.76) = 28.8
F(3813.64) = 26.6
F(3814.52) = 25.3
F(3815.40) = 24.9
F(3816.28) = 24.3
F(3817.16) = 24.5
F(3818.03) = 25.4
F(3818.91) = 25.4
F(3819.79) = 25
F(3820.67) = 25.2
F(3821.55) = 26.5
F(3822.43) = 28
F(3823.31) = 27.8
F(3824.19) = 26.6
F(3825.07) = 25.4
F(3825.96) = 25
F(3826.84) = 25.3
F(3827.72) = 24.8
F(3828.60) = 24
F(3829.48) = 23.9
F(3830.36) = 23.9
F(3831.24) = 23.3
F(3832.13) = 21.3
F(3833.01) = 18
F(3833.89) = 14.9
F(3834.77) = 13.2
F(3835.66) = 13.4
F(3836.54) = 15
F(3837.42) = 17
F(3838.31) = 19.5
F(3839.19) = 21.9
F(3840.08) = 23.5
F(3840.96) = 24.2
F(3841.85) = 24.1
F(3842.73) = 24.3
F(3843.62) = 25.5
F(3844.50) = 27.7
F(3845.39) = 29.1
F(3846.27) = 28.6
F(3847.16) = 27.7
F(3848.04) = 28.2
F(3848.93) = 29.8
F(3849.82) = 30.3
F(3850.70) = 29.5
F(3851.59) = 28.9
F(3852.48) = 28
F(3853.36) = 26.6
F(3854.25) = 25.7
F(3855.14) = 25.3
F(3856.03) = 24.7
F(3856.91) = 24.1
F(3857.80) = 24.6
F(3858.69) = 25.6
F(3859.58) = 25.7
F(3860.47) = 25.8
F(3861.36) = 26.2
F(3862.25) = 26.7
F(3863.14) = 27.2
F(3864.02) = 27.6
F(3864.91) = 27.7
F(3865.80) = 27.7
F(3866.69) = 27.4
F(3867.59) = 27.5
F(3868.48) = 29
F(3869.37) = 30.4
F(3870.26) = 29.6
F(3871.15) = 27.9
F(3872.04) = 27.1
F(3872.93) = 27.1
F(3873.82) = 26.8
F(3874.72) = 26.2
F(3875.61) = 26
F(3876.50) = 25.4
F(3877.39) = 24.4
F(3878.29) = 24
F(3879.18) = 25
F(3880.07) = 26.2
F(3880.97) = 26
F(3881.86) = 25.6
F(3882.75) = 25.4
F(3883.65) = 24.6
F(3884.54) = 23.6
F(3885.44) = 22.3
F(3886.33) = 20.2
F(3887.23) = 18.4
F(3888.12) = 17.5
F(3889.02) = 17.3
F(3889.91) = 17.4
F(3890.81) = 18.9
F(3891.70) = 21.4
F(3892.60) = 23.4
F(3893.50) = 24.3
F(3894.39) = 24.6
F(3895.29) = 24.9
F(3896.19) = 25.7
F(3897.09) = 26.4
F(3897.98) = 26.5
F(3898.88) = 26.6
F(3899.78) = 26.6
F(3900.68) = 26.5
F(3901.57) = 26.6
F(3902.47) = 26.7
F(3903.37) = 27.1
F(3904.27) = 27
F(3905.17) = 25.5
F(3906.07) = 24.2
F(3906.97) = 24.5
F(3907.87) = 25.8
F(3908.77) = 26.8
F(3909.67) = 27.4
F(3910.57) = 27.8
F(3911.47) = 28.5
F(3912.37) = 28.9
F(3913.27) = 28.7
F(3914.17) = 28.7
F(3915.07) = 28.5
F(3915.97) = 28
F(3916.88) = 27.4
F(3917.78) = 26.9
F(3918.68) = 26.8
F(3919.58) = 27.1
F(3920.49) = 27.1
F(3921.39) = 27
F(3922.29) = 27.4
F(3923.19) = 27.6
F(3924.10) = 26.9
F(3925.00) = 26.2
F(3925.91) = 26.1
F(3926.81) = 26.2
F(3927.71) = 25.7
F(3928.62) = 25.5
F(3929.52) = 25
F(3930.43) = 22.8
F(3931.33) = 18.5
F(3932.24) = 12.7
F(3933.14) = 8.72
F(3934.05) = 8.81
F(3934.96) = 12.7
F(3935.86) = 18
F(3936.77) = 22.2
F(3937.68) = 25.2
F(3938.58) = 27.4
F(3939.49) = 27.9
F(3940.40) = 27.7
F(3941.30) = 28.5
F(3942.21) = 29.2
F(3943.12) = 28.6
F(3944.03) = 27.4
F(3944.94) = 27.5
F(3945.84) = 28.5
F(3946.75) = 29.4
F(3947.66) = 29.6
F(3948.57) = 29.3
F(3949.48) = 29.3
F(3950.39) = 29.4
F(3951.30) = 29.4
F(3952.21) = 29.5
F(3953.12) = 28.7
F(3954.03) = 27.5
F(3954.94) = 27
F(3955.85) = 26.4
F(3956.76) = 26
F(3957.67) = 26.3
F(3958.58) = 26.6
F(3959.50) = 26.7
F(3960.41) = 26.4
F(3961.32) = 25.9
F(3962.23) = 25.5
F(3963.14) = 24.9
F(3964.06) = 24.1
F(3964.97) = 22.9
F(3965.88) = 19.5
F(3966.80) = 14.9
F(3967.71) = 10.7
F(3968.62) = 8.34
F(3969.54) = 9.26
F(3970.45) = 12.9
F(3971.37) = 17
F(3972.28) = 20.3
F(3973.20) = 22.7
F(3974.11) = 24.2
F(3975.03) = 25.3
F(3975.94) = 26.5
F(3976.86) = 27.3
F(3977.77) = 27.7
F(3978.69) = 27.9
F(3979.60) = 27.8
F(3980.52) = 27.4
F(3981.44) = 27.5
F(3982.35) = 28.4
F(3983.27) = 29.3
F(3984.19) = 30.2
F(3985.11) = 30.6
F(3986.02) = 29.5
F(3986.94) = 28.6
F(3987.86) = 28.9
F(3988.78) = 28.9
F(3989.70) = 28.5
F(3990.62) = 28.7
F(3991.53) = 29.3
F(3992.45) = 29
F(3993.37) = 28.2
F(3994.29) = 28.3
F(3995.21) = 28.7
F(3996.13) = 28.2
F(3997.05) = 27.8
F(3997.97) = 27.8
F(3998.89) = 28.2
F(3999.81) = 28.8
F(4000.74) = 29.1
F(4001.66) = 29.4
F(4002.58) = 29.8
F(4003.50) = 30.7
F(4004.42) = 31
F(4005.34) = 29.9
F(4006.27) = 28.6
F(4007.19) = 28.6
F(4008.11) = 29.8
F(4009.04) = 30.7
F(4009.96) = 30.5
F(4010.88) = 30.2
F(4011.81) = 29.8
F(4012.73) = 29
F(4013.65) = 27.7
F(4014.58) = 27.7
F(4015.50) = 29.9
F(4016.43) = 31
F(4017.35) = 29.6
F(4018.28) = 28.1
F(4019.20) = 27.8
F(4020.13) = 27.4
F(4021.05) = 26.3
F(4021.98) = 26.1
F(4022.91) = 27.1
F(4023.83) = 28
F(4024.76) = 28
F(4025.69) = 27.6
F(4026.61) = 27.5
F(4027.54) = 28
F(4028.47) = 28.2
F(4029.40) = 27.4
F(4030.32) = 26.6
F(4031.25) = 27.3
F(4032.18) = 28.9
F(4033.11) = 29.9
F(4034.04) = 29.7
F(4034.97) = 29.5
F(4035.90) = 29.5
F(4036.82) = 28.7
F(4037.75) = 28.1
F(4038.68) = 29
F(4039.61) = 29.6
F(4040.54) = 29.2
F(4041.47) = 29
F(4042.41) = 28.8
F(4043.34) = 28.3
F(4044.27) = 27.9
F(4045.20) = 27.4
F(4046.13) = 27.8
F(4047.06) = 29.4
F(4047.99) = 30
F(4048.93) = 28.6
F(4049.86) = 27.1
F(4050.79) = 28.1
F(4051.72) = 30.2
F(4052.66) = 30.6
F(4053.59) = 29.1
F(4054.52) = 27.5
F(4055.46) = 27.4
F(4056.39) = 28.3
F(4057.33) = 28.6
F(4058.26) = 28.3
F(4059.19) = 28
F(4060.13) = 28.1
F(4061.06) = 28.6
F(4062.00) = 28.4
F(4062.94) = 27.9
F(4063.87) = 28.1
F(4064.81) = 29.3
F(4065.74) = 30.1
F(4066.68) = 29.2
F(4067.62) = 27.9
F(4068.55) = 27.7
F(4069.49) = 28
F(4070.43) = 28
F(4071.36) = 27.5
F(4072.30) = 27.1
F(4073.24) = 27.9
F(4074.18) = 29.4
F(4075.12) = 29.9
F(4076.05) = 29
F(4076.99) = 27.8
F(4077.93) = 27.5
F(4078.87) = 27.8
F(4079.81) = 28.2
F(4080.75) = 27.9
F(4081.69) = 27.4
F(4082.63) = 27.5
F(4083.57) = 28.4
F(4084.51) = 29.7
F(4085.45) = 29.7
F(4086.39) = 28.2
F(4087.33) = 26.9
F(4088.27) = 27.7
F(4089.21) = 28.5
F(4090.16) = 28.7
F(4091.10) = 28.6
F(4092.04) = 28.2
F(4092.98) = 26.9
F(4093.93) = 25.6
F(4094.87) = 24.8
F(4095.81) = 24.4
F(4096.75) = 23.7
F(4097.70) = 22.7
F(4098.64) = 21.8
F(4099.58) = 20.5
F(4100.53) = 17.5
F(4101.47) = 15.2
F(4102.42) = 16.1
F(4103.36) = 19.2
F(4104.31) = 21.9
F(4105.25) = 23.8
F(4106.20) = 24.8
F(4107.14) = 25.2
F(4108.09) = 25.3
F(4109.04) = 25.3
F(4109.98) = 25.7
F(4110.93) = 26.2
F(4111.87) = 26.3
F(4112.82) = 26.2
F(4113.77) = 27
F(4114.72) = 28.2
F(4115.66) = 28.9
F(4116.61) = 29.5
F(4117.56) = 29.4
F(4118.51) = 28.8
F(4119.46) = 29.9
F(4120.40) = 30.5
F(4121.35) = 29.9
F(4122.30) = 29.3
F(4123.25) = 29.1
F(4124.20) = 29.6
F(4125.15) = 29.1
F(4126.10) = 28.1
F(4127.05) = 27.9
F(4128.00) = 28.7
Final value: 1.20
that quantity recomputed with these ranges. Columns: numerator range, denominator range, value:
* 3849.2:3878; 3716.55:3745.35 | 1.42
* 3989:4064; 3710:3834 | 1.42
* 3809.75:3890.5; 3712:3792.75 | 1.18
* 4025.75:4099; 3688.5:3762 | 1.63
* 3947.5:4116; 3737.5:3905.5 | 1.23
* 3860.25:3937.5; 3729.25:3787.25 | 1.19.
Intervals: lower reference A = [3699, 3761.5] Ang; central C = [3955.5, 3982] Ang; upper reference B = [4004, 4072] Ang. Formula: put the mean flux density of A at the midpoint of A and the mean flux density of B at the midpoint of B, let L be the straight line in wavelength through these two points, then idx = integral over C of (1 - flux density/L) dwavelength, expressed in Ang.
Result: 4.0 Ang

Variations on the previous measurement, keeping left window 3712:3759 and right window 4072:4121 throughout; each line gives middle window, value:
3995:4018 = -4.12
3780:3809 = -4.62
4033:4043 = -1.51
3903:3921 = -2.88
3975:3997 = -3.48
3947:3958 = -1.94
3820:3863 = -4.18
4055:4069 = -1.47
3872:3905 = -1.80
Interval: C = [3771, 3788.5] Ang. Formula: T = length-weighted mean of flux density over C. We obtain 25.5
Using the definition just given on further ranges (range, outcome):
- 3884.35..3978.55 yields 24.4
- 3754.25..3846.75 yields 24.2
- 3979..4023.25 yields 28.8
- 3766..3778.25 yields 22.4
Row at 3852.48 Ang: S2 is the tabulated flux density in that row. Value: 28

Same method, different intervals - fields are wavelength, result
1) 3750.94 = 17.2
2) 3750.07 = 15.7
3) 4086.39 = 28.2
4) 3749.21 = 17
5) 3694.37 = 22.6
